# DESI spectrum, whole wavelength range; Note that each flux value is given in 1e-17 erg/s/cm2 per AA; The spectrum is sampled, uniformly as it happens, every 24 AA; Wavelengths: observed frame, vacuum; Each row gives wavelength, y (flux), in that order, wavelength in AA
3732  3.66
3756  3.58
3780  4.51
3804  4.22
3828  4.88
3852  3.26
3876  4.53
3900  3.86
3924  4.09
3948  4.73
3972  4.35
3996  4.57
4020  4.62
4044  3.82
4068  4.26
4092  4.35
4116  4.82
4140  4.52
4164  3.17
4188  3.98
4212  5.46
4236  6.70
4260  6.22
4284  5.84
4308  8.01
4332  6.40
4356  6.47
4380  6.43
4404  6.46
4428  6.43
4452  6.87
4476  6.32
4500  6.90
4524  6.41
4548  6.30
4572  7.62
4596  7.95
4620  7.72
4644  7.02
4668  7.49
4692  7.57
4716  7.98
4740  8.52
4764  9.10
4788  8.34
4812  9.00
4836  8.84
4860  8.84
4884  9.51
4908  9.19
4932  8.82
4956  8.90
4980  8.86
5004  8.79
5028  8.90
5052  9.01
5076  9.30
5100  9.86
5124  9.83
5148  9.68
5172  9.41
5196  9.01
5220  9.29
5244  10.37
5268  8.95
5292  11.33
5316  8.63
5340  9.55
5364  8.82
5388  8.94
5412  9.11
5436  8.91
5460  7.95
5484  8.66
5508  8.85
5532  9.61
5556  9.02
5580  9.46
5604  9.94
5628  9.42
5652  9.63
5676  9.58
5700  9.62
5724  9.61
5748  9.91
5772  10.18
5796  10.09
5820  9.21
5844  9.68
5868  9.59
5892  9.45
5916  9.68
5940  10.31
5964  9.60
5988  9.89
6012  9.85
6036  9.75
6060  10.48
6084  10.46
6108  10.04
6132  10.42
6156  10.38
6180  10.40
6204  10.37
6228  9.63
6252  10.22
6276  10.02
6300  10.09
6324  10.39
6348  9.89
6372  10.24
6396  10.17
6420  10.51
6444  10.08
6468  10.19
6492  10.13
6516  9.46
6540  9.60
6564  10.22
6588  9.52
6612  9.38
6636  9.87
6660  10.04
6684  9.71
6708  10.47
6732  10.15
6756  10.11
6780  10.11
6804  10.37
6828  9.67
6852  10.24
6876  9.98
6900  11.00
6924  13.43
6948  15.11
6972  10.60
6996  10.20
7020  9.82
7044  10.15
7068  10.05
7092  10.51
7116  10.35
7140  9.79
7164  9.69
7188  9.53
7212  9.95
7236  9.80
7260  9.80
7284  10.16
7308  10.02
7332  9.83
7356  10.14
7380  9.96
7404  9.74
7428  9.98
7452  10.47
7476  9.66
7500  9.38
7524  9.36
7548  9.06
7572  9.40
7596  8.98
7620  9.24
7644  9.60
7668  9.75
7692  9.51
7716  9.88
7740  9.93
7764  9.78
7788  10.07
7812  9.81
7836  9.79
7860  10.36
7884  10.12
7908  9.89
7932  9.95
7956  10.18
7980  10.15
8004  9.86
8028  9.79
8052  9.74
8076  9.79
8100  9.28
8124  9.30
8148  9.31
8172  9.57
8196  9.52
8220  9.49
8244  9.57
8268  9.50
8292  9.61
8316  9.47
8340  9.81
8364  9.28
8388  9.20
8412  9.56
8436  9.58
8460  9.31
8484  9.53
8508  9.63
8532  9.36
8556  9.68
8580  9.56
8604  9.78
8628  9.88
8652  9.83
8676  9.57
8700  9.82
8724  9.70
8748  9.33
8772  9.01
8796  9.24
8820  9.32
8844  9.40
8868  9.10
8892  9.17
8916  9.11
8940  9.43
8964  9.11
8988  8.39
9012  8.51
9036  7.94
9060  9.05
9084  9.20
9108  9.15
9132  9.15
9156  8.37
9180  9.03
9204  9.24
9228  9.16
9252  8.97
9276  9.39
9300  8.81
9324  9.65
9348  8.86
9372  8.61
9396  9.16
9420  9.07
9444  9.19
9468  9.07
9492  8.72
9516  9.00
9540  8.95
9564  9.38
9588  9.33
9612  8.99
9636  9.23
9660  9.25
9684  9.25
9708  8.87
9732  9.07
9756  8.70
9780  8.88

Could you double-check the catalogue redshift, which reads 0.06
